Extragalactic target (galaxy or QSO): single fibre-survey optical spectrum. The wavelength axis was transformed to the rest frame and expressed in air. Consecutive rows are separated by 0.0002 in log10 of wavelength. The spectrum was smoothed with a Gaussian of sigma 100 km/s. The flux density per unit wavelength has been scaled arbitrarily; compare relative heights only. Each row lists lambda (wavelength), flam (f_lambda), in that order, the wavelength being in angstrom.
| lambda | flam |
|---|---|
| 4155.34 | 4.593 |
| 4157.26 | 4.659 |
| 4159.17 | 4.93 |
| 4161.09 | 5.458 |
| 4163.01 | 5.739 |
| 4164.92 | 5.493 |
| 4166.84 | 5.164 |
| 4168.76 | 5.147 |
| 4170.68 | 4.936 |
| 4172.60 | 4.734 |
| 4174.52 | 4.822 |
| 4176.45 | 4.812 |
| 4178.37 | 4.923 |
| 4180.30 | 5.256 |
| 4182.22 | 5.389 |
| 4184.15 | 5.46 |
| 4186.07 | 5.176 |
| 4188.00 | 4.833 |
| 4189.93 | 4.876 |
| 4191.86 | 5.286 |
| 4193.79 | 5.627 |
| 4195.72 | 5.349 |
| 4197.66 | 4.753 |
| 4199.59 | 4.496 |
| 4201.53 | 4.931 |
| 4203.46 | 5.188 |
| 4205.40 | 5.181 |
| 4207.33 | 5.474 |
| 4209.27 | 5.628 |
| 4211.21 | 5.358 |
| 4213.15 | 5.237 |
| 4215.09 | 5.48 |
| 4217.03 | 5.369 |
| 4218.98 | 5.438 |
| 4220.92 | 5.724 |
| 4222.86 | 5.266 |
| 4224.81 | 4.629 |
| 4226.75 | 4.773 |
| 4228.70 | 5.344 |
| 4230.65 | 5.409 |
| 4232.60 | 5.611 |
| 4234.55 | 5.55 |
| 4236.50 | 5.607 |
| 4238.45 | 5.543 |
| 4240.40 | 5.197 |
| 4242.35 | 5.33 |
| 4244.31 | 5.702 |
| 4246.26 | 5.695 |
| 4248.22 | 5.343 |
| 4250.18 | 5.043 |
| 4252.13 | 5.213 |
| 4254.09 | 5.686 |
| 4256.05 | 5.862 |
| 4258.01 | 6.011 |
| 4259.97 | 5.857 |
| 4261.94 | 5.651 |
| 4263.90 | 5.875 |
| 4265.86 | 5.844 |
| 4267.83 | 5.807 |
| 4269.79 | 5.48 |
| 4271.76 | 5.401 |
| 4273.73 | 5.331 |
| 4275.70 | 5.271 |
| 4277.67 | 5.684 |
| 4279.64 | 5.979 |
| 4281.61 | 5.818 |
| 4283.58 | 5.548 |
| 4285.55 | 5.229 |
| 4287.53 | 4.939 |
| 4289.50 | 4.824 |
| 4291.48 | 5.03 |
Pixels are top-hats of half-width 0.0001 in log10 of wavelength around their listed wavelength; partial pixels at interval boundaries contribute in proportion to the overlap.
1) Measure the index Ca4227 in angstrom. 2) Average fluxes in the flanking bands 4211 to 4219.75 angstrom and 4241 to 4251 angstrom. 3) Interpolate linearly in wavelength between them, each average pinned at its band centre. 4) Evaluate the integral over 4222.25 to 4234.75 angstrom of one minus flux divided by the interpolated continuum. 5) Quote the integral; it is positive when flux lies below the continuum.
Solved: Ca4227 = 0.4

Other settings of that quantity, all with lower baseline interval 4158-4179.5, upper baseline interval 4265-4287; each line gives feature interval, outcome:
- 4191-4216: 0.1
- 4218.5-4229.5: 0.3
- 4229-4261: -0.6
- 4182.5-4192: 0.1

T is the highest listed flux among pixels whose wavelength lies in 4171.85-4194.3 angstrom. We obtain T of 5.627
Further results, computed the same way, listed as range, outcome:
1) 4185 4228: 5.724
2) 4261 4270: 5.875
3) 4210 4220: 5.48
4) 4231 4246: 5.702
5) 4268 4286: 5.979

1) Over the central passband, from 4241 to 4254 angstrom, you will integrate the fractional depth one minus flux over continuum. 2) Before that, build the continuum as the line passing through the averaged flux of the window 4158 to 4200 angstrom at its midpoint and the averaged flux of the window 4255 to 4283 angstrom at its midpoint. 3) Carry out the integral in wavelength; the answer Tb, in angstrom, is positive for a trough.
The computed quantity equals 0.4 angstrom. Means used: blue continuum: 5.13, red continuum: 5.7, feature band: 5.4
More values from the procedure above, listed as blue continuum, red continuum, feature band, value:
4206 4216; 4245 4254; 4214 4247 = 0.1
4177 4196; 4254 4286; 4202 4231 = 0.4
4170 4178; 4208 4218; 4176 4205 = -0.1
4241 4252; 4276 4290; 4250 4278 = -1.0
